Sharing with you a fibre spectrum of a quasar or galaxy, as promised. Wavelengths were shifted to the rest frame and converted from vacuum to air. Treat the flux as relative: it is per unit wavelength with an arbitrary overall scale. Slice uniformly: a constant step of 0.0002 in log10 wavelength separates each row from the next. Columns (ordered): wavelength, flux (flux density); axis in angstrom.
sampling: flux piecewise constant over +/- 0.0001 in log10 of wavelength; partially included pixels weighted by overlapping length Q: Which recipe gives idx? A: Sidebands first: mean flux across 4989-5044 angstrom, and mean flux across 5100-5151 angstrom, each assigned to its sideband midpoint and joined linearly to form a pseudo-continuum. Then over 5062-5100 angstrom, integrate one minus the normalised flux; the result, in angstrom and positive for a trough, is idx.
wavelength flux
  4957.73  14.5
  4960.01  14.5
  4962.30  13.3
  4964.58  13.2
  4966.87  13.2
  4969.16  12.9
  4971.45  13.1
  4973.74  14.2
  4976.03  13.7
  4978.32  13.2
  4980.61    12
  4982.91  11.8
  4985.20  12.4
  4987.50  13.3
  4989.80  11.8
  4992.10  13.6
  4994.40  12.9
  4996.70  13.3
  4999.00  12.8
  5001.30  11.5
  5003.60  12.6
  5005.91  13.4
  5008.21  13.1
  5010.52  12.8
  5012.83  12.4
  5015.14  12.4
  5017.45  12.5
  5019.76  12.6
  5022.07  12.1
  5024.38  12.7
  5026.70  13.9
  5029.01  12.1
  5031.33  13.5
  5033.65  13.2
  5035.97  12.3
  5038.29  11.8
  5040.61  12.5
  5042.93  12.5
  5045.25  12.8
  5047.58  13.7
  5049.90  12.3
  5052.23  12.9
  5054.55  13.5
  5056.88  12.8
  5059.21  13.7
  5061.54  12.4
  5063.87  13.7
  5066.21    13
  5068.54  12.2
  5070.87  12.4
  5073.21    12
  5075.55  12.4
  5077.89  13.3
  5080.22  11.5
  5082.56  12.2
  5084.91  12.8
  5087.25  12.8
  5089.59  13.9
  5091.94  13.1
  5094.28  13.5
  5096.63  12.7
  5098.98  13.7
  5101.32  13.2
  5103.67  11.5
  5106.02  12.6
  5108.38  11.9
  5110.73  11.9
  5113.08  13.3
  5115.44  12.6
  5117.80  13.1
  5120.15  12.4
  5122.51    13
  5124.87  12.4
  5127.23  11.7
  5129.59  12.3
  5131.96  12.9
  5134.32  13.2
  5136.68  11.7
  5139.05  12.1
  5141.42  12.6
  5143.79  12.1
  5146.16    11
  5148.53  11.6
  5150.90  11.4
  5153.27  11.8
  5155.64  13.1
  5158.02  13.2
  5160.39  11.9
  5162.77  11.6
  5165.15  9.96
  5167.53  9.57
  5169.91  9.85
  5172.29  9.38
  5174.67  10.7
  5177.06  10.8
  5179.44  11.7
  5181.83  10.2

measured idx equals -1.06 angstrom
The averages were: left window 12.7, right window 12.3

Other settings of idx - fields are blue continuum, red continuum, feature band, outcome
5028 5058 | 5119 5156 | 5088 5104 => -0.9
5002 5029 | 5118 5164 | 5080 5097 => -0.6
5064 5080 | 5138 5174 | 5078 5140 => -3.0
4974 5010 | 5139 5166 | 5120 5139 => -0.7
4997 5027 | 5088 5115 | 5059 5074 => 0.0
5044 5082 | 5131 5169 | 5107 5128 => -0.5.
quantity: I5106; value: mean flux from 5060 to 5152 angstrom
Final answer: 12.5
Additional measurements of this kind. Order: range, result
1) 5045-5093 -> 12.8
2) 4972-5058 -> 12.8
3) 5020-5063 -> 12.8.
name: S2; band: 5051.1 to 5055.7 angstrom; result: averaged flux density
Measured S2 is 13.2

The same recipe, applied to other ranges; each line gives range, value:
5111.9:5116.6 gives 12.9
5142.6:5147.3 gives 11.6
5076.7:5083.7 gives 12.3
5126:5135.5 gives 12.5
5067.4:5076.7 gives 12.2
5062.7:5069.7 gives 13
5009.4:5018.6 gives 12.5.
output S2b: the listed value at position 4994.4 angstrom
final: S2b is 12.9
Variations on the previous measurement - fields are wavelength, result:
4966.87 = 13.2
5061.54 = 12.4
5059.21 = 13.7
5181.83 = 10.2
